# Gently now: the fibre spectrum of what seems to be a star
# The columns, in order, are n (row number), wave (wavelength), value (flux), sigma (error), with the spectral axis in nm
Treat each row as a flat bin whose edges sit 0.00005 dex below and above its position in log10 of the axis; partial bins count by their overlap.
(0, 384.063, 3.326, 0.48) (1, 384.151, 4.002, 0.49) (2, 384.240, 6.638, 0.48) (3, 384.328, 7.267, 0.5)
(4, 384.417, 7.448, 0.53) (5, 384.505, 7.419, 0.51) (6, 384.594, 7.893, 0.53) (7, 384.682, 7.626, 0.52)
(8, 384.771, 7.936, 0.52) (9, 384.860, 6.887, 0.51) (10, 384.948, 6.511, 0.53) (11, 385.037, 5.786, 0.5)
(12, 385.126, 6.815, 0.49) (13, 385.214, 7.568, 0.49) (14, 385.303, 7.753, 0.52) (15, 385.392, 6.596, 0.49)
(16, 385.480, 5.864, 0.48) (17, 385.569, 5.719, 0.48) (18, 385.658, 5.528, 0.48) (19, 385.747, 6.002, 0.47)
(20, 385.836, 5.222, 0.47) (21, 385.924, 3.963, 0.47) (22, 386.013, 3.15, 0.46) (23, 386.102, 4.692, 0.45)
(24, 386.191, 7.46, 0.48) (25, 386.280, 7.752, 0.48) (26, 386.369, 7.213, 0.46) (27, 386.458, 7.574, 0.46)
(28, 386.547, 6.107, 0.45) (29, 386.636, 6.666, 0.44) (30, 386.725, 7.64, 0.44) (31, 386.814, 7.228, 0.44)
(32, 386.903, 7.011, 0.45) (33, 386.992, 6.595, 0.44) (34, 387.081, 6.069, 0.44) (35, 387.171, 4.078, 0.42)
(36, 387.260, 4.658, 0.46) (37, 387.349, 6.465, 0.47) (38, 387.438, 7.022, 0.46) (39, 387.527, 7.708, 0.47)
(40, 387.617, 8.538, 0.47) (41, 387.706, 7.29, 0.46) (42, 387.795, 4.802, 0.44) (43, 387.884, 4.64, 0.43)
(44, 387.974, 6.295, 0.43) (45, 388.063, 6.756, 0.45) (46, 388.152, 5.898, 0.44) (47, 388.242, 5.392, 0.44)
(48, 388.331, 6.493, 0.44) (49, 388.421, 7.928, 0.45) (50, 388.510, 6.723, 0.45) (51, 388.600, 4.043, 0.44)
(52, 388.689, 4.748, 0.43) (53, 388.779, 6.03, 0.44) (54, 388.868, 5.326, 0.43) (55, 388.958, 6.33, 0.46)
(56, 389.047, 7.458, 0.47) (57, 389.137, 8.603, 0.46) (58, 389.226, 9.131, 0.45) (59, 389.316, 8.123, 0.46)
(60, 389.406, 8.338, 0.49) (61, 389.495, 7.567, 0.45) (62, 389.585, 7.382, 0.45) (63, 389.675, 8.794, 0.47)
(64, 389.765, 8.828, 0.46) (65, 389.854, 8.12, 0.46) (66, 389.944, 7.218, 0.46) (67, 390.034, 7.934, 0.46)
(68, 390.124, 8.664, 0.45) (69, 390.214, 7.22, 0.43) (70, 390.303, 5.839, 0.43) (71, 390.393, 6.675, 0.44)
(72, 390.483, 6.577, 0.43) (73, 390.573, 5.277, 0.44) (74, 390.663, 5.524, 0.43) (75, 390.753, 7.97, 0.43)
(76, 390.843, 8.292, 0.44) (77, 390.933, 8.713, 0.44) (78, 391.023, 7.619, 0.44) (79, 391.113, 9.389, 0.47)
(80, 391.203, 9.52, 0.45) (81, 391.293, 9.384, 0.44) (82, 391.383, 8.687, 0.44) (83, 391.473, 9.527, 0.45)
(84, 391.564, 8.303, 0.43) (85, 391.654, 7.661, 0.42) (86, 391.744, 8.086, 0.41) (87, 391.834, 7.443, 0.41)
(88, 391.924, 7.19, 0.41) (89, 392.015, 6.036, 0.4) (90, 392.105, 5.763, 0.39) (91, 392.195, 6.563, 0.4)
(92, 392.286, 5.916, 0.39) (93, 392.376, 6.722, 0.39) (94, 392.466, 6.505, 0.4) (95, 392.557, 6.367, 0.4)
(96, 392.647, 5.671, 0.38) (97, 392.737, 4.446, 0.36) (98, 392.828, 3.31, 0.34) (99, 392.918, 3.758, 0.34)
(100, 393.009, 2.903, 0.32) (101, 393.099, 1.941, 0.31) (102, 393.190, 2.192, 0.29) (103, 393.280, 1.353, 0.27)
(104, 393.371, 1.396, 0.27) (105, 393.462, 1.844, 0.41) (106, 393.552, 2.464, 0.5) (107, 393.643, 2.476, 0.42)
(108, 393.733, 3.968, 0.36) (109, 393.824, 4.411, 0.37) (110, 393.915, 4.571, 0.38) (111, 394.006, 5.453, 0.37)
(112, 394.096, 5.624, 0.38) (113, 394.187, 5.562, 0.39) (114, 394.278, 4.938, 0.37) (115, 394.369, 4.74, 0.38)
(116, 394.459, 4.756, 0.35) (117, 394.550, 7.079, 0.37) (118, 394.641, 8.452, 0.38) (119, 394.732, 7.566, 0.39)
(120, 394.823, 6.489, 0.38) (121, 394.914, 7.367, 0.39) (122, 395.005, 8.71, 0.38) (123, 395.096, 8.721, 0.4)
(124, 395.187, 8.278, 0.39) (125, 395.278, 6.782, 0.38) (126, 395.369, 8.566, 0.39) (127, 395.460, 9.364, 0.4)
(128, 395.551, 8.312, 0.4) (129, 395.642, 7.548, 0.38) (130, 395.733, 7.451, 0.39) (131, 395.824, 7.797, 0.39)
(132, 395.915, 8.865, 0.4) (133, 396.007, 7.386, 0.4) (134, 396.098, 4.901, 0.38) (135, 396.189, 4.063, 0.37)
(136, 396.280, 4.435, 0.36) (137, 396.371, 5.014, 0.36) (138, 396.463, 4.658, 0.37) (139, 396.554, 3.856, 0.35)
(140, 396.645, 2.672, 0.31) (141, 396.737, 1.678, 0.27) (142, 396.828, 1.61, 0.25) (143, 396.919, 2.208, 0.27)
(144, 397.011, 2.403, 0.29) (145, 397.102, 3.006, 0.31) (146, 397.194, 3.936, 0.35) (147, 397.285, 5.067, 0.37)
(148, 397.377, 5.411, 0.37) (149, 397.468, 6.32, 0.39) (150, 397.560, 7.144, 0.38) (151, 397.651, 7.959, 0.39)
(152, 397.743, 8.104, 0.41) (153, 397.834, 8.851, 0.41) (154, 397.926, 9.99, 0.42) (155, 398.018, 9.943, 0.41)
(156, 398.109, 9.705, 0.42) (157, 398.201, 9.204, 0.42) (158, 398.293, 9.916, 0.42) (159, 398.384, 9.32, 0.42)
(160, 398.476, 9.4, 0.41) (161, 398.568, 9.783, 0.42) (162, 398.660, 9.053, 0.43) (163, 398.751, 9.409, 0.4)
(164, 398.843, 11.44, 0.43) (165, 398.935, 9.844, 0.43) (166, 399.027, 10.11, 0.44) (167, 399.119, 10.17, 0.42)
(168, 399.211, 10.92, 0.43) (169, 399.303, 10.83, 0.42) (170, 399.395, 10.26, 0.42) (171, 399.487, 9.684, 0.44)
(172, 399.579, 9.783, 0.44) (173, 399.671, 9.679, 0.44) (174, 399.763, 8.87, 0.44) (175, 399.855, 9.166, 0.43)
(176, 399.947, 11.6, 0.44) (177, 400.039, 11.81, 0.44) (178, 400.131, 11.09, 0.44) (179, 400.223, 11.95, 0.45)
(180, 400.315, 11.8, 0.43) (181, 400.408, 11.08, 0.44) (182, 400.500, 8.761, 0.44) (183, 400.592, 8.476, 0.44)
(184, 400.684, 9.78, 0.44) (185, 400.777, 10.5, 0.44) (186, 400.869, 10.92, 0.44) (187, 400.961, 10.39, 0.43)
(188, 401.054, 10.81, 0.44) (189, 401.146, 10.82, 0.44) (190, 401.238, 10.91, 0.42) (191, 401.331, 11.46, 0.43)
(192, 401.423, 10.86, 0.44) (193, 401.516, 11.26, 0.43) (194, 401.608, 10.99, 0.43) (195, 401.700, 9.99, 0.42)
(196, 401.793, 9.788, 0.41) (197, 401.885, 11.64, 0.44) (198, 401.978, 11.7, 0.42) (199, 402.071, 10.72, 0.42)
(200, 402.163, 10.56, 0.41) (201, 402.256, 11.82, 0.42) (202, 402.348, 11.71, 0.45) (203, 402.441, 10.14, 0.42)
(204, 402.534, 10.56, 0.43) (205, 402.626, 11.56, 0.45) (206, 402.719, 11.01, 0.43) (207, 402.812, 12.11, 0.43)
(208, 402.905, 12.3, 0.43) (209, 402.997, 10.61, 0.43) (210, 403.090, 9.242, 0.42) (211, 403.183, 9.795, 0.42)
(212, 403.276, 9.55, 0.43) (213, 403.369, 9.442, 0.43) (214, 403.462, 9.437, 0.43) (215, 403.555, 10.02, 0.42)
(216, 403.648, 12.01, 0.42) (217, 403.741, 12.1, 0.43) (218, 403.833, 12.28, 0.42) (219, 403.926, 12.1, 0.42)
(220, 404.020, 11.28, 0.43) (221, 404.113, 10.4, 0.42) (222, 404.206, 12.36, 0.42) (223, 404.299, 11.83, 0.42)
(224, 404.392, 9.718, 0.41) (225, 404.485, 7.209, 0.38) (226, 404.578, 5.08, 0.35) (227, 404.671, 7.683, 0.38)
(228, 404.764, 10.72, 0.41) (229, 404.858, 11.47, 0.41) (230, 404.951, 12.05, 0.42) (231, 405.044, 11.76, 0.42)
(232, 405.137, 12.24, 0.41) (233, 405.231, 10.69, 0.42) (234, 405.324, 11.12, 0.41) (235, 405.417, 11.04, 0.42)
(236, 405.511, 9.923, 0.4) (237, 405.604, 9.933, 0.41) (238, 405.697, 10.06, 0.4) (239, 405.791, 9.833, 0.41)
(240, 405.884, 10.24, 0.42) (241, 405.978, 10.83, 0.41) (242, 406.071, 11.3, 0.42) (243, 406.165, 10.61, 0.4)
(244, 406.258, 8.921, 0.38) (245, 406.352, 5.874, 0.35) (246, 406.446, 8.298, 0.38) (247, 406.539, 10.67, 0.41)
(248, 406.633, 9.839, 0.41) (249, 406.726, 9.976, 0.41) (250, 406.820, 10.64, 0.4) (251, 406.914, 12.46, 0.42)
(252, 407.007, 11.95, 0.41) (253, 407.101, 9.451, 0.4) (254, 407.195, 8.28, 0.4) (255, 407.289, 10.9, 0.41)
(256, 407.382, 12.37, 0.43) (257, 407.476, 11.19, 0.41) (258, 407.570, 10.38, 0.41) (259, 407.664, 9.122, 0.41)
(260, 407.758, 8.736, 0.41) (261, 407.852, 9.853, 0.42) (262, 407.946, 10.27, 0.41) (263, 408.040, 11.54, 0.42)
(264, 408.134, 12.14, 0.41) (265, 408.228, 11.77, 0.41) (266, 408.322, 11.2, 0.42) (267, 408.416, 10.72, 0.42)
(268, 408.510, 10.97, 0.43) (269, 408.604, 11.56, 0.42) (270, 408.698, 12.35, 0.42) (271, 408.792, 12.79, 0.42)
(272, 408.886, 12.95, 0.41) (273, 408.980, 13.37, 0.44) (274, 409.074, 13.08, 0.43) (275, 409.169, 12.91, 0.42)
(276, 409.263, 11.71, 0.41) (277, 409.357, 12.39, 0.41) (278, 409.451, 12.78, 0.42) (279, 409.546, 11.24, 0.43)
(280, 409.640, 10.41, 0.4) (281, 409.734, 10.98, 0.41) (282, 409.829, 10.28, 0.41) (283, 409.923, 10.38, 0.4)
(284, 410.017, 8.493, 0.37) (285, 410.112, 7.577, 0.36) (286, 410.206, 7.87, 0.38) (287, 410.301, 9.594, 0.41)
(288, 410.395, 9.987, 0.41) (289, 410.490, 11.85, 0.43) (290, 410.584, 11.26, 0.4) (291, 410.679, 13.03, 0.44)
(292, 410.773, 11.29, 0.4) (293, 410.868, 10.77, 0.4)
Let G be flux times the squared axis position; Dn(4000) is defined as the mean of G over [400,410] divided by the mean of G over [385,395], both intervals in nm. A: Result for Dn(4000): 1.84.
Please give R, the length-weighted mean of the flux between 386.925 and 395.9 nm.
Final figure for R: 6.48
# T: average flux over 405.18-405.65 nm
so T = 10.5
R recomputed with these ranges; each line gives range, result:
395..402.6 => 8.71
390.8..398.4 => 6.15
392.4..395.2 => 4.92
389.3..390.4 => 7.77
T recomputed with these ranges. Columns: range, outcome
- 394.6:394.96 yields 7.45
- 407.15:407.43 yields 10.5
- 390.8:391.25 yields 8.72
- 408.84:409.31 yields 12.8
